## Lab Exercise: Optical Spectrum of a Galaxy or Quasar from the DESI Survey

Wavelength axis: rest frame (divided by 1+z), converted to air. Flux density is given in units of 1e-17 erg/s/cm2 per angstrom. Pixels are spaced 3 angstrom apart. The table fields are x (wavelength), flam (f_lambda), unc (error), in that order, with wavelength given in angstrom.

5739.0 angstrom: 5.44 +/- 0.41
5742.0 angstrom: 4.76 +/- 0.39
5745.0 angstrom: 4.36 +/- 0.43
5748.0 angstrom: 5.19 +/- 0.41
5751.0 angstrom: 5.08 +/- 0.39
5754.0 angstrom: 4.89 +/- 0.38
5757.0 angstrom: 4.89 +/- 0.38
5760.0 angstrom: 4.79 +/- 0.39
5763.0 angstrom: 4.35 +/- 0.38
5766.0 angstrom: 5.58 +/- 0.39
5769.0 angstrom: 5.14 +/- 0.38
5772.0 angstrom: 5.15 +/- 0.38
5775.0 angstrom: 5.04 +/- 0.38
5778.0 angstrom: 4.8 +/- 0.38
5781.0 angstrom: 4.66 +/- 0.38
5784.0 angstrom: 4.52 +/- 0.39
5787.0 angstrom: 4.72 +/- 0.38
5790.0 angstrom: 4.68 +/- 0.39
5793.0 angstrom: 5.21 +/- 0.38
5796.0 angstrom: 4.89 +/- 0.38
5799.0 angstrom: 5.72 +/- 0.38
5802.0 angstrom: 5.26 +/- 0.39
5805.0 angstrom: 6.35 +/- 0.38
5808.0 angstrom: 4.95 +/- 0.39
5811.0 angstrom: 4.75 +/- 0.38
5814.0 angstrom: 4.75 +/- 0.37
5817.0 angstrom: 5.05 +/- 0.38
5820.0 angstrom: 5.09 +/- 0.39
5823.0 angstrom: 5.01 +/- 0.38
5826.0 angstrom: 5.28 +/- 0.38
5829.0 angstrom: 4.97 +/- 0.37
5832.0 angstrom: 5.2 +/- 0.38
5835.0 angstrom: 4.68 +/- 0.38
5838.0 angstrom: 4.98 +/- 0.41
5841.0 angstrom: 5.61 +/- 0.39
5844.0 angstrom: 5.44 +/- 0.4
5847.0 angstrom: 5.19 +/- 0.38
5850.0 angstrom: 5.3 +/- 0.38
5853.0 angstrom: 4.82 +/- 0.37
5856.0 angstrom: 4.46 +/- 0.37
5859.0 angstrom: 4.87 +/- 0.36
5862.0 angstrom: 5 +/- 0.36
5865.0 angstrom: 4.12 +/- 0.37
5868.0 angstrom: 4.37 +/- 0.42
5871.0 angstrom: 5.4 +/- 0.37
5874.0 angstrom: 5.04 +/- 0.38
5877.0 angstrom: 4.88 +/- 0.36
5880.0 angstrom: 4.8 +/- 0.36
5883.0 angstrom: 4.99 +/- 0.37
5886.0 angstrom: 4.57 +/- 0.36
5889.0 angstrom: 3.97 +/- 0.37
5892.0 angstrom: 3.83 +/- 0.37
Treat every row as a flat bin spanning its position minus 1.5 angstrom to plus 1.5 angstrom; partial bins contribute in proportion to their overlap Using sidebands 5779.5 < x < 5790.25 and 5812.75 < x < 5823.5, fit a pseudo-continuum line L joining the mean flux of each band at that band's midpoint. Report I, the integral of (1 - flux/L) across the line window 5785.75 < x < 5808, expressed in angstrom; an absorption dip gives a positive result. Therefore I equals -2.2 angstrom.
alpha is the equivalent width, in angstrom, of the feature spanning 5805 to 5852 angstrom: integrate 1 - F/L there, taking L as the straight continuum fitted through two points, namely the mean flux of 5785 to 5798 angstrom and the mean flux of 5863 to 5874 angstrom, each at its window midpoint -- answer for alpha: -3.1 angstrom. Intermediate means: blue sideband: 4.89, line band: 5.12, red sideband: 4.7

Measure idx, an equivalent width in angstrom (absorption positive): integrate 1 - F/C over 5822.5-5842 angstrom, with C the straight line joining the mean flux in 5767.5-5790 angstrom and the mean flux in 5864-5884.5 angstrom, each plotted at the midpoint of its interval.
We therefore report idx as -1.1 angstrom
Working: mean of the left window 4.85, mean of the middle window 5.1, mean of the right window 4.82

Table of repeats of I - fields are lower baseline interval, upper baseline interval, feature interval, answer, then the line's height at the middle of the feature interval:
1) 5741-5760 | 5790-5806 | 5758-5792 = 1.7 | 5.13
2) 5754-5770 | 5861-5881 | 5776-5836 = -1.8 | 4.88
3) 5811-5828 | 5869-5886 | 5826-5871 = 0.3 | 4.99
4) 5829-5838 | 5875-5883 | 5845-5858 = -0.1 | 4.92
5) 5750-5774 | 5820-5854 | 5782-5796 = 0.7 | 5.04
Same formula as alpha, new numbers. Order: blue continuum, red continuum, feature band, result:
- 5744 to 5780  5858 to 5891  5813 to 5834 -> -1.01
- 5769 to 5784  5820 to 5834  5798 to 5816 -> -0.94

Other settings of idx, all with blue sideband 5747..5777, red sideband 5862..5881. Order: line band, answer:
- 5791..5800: -0.5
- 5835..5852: -1.4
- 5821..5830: -0.4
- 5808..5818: 0.1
